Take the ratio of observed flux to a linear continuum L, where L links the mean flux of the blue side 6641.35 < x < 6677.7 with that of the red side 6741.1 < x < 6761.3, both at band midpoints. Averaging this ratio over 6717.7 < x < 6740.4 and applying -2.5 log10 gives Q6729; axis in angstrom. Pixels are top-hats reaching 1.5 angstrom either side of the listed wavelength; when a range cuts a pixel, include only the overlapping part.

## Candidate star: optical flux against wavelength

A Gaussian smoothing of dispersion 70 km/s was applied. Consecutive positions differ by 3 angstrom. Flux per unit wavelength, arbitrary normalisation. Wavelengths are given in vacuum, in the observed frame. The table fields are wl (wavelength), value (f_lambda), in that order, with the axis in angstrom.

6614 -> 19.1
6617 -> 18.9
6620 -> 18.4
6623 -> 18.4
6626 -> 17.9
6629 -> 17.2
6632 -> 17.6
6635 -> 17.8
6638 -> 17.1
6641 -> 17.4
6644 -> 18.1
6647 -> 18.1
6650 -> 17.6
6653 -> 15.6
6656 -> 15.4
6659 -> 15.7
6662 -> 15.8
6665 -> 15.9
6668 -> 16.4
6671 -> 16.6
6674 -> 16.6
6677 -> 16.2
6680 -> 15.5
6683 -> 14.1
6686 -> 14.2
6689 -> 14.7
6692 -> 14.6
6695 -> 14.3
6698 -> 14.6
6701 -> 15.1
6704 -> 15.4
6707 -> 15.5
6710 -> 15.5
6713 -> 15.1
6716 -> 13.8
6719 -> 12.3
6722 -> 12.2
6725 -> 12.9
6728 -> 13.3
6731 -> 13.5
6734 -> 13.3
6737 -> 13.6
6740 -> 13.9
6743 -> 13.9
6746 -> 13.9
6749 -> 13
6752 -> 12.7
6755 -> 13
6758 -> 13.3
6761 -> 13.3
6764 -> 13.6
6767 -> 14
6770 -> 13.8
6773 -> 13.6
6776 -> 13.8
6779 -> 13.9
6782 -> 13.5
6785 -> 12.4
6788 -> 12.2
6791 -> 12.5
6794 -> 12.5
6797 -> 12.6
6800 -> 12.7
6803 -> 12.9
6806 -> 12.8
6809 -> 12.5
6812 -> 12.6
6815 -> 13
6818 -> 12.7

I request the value 0.08 mag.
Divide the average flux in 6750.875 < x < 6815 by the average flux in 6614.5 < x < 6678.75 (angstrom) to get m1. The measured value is 0.76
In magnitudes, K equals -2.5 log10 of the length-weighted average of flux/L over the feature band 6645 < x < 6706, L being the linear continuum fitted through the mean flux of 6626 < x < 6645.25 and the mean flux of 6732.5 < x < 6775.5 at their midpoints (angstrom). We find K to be 0.04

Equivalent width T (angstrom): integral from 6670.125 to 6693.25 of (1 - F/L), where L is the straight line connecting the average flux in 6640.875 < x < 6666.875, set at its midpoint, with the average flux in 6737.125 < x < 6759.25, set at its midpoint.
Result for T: 0.5 angstrom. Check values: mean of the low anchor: 16.6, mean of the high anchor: 13.4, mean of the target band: 15.3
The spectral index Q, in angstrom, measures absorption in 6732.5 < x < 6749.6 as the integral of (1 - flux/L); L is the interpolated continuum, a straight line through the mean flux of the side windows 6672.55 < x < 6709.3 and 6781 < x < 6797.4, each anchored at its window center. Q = 0.21 angstrom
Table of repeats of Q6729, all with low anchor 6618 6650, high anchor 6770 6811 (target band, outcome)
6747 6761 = 0.081 mag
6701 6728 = 0.090 mag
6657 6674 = 0.047 mag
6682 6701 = 0.110 mag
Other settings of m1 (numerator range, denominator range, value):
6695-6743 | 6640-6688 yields 0.87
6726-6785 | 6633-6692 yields 0.83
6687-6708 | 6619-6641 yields 0.84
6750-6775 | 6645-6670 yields 0.82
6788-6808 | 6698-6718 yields 0.84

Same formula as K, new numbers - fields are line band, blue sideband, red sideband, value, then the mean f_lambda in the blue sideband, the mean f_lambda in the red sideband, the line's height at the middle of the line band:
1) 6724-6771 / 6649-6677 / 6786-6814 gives 0.04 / 16.2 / 12.6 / 14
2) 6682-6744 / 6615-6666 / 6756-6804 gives 0.08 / 17.3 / 13.2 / 15.1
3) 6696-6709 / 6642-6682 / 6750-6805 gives 0.01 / 16.4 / 13.1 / 15.3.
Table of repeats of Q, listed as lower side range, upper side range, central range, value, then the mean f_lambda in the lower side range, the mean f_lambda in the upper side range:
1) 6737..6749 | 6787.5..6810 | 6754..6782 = -0.8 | 13.8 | 12.6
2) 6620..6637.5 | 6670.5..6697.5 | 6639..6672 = -0.2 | 17.8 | 15.1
